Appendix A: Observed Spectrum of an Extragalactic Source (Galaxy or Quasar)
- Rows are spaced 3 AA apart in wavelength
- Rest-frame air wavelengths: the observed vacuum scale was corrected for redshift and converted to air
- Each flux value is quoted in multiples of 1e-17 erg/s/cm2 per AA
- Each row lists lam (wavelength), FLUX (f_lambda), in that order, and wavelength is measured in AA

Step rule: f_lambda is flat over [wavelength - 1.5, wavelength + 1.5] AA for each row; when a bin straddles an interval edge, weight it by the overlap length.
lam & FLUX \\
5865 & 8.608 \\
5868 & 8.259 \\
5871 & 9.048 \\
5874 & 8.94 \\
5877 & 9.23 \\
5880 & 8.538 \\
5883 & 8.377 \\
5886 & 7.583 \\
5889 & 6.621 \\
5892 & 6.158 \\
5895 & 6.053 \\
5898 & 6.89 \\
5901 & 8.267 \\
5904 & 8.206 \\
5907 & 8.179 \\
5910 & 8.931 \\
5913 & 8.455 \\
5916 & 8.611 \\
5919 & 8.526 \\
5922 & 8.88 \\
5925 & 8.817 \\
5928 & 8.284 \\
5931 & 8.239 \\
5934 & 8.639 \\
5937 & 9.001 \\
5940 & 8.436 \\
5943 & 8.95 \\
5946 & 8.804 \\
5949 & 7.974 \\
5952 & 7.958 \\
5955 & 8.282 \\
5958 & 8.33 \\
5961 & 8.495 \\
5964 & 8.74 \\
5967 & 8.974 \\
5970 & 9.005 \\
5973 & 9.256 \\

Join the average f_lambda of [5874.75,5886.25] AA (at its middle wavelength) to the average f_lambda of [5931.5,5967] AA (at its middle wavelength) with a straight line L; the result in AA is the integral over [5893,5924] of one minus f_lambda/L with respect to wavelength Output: 1.7 AA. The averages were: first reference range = 8.56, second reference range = 8.52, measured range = 8.08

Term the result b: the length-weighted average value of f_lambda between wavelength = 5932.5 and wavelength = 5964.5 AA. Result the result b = 8.5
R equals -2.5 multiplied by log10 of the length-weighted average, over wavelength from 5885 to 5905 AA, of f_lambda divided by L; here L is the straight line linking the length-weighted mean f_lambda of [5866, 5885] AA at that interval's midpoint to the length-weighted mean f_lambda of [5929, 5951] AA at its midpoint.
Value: 0.22 mag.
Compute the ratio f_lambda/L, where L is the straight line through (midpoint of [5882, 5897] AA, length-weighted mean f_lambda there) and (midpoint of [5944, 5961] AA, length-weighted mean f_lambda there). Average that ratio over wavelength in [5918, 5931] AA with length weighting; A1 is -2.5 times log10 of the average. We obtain -0.12 mag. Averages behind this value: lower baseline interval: 6.91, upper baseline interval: 8.31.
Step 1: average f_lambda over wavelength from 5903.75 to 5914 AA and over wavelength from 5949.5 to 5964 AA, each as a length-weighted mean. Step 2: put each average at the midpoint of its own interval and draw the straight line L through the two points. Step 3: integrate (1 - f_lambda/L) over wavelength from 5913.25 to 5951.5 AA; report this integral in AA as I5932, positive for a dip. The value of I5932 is -0.9 AA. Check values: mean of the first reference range 8.47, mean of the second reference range 8.3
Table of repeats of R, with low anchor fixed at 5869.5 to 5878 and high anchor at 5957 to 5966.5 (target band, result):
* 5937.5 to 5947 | -0.008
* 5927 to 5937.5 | 0.029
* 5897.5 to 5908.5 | 0.119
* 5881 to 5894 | 0.242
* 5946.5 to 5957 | 0.062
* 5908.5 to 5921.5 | 0.023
